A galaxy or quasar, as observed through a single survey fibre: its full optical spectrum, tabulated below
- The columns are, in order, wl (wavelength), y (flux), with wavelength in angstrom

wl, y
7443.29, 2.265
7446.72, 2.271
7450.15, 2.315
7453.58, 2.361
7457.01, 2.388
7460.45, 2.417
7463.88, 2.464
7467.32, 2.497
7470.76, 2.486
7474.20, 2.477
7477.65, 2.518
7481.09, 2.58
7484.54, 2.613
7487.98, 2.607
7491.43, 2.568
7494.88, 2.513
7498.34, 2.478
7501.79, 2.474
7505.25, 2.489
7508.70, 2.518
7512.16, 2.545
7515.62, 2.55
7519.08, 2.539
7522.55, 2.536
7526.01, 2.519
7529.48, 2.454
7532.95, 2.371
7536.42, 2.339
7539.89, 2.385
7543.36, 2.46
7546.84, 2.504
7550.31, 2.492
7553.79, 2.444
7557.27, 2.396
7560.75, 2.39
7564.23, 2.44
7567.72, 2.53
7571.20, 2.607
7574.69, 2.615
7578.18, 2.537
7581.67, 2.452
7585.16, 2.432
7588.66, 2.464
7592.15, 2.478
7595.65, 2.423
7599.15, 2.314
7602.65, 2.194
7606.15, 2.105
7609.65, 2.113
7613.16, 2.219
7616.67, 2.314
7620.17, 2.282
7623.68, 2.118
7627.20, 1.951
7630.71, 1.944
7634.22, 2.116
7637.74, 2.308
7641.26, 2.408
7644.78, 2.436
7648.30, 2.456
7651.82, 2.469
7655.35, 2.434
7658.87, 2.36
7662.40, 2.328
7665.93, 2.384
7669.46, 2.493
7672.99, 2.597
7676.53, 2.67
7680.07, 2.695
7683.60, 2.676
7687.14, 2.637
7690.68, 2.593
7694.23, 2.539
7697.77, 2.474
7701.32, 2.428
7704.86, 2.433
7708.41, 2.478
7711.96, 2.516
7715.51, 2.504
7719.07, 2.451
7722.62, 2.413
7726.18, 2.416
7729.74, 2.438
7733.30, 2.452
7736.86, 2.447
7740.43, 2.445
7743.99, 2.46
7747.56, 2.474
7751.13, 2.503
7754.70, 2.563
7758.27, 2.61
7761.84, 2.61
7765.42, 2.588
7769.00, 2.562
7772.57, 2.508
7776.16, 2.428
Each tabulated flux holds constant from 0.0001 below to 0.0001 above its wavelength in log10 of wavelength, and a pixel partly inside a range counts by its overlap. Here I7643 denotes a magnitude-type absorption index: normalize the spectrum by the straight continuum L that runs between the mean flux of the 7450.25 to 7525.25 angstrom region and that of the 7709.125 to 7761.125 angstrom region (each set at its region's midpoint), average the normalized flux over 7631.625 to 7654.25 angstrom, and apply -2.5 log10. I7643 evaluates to 0.06 mag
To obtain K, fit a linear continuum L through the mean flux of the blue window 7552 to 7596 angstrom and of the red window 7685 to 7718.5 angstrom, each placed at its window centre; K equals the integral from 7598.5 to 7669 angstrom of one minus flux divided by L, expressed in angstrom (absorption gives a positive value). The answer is 6.4 angstrom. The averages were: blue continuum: 2.48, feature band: 2.27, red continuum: 2.51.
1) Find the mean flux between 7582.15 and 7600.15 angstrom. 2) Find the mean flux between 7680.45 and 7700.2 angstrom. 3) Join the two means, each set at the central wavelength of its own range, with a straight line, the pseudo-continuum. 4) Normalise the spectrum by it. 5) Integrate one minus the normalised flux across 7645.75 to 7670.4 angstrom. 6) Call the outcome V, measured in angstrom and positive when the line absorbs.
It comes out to 1.2 angstrom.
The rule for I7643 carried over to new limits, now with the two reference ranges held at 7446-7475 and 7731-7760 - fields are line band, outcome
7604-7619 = 0.12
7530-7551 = 0.00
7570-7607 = 0.01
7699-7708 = 0.02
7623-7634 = 0.22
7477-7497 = -0.06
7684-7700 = -0.04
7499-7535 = -0.03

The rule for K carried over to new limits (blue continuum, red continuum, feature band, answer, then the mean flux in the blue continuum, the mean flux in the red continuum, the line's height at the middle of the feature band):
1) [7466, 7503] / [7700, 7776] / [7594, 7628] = 4.1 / 2.53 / 2.49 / 2.51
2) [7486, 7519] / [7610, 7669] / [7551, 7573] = -0.4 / 2.53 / 2.28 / 2.42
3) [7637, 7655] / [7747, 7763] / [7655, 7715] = -1.1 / 2.42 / 2.56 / 2.47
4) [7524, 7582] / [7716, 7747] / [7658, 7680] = -0.4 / 2.47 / 2.44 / 2.45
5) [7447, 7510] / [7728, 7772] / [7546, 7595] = 0.2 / 2.48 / 2.51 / 2.49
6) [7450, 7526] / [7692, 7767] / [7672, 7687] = -1.0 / 2.5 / 2.49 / 2.49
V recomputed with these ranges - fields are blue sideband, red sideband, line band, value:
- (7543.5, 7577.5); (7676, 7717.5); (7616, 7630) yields 2.1 angstrom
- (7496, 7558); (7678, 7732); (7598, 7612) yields 1.8 angstrom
